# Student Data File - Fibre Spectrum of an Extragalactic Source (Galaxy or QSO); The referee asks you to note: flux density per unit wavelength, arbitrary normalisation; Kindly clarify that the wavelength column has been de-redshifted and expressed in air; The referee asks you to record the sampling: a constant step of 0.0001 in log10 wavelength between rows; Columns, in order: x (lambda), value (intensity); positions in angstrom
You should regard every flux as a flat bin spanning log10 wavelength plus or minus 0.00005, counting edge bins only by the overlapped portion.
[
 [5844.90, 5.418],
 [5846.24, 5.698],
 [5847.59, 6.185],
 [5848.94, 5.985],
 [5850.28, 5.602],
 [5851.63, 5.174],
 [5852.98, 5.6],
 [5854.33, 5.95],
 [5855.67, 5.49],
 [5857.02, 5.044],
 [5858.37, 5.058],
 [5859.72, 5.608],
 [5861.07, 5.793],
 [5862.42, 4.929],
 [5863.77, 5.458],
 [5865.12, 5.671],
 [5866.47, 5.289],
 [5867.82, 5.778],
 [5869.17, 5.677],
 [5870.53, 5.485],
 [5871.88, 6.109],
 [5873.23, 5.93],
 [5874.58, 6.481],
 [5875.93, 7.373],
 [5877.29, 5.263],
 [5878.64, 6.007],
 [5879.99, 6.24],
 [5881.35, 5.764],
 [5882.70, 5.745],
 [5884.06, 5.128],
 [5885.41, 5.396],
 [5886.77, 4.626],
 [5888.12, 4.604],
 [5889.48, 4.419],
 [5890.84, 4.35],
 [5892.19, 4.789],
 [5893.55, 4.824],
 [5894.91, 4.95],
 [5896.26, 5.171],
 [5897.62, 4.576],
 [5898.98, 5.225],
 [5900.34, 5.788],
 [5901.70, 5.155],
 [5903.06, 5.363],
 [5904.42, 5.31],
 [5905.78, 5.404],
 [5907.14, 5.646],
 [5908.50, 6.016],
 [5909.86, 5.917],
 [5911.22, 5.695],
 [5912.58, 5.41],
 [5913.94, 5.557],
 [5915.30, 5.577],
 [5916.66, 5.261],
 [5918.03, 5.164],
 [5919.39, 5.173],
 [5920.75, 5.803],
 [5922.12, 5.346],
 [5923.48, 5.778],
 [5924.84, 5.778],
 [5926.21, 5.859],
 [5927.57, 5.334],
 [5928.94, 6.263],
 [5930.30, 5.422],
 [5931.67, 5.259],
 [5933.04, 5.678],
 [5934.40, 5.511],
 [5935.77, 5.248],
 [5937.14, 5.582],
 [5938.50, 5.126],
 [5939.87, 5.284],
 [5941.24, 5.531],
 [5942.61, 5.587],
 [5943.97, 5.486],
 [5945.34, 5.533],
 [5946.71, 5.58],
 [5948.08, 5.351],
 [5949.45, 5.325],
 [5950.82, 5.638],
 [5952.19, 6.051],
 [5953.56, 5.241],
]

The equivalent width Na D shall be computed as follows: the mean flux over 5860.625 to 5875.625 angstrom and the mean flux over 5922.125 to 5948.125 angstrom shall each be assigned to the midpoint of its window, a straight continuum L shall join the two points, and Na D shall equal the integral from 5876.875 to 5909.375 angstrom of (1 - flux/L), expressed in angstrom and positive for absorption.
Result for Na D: 2.4 angstrom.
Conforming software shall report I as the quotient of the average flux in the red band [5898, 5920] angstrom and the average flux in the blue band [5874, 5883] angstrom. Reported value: 0.9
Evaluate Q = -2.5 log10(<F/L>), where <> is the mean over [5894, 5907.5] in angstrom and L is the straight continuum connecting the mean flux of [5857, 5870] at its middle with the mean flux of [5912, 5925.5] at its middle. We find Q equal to 0.05 mag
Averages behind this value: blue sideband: 5.45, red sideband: 5.49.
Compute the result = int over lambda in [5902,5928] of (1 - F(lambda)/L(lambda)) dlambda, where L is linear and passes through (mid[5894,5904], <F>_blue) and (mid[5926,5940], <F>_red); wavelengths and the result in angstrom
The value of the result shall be -1.06 angstrom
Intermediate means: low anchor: 5.17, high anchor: 5.5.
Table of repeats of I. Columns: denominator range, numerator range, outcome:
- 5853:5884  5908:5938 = 0.97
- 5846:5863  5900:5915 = 1.00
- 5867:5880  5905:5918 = 0.93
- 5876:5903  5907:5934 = 1.07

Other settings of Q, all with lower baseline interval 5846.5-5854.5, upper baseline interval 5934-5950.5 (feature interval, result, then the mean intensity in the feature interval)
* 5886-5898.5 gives 0.19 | 4.71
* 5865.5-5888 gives -0.02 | 5.74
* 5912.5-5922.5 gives 0.02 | 5.41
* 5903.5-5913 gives -0.02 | 5.63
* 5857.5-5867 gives 0.06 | 5.39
